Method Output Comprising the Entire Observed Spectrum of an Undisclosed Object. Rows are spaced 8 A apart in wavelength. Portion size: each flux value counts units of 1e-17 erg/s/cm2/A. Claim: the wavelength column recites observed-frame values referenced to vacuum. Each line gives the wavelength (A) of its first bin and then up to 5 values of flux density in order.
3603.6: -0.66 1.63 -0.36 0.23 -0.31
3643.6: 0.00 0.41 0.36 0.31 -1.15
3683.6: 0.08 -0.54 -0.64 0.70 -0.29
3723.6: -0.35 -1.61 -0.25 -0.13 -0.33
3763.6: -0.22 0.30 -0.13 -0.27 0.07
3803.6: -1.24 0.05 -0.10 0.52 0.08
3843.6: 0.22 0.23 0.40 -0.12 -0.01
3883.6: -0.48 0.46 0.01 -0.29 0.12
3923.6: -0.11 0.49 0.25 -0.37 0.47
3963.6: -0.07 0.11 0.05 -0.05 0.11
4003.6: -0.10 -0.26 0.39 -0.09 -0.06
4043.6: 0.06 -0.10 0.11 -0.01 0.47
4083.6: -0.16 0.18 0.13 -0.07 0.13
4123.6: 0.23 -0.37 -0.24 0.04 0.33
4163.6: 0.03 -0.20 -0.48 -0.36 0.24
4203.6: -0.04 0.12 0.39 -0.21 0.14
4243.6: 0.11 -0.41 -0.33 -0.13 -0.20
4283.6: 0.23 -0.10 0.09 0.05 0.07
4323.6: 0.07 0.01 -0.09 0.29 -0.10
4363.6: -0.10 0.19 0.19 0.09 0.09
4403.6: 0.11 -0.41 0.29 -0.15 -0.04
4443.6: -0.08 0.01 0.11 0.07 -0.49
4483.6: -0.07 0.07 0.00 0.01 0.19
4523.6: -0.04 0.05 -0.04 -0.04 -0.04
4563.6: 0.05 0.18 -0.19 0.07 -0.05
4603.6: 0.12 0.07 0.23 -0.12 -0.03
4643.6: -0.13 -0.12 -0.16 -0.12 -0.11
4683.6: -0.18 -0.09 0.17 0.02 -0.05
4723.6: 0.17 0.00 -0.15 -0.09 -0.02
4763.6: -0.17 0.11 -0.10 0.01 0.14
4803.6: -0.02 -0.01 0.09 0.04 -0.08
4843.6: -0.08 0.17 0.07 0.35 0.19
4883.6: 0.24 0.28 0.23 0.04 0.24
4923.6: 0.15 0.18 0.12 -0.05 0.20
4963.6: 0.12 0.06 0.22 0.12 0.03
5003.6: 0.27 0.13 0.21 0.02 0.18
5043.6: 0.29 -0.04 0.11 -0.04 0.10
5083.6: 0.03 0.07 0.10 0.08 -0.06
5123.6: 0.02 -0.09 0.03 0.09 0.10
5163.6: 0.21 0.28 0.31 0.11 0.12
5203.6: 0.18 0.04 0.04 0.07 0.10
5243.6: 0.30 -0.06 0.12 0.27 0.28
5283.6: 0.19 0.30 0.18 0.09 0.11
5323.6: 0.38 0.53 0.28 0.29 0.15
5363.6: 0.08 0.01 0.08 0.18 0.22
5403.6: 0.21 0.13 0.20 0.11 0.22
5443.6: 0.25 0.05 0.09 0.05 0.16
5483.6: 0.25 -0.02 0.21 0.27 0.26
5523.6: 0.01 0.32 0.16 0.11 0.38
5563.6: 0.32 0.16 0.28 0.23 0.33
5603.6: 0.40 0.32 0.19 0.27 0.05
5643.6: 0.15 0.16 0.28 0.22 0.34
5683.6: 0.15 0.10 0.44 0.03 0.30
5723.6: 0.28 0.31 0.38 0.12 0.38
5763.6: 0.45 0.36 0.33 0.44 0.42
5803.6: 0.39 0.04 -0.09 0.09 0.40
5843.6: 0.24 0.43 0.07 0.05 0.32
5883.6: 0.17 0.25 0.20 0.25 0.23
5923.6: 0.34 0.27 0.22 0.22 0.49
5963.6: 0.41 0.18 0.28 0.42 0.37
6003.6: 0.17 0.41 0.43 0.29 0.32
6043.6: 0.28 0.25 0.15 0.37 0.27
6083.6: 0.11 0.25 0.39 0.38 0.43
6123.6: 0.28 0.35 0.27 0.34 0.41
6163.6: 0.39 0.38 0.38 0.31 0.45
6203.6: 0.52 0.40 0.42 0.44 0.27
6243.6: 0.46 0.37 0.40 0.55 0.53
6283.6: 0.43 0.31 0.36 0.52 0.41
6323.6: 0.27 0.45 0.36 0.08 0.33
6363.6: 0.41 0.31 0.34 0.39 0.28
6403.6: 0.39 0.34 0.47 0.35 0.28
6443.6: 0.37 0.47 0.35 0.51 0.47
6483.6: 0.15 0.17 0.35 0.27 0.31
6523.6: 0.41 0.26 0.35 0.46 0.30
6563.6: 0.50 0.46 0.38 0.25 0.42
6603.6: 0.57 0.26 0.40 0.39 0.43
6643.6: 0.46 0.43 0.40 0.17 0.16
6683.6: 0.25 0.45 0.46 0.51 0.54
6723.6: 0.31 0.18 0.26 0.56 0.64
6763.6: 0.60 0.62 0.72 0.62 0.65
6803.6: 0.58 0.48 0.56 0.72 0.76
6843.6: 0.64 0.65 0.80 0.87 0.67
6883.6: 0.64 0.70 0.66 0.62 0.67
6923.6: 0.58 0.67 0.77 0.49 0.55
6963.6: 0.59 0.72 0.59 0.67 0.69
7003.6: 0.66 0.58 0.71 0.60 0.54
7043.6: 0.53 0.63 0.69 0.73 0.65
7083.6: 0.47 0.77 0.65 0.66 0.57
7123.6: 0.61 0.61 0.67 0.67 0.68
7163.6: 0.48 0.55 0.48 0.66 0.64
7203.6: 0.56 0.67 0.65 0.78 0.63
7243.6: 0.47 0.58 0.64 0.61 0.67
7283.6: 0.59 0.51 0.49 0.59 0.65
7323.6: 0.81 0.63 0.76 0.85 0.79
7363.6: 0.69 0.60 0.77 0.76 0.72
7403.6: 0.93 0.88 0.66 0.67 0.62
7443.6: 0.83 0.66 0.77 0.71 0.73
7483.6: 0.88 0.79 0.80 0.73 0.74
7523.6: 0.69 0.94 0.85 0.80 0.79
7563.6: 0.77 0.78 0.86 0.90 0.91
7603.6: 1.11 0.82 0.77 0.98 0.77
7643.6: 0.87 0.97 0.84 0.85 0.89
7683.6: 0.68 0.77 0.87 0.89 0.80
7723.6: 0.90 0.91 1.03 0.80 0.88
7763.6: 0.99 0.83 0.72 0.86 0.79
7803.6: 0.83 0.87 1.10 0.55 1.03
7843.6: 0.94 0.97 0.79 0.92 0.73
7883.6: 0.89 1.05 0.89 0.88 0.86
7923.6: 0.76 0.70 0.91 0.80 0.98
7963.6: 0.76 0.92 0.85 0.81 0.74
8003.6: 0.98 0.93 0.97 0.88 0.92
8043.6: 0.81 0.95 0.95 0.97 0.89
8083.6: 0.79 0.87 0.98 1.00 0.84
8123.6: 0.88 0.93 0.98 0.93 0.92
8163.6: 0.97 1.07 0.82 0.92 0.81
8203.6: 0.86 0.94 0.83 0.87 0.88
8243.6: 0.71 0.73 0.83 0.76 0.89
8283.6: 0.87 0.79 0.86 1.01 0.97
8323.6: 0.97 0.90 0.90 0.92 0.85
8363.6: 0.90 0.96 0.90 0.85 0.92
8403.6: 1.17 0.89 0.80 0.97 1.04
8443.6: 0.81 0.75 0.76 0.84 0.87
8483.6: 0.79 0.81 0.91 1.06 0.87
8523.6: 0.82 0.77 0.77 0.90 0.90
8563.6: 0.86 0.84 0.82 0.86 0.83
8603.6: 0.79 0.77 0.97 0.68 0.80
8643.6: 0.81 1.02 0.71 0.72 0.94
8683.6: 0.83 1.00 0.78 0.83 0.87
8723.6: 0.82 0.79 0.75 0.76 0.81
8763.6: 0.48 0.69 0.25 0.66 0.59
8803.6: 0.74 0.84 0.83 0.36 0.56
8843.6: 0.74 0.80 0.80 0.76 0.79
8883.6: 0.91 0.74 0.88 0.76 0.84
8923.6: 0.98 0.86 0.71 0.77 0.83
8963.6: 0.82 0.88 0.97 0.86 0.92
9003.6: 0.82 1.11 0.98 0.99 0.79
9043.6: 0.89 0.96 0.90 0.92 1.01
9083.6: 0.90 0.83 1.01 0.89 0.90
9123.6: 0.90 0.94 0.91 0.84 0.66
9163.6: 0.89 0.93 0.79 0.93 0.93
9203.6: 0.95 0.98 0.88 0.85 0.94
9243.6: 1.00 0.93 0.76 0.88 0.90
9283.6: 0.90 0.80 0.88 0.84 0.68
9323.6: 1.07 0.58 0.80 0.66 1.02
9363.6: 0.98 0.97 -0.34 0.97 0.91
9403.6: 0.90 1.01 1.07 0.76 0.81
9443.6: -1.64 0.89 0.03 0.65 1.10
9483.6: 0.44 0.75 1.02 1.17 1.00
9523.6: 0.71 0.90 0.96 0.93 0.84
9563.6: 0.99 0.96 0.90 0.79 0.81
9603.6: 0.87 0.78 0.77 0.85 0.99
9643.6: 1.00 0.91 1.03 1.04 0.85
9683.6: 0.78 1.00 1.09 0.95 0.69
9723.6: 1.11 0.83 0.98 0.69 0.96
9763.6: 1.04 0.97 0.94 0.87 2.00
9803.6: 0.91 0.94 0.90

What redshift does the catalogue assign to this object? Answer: 0.696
